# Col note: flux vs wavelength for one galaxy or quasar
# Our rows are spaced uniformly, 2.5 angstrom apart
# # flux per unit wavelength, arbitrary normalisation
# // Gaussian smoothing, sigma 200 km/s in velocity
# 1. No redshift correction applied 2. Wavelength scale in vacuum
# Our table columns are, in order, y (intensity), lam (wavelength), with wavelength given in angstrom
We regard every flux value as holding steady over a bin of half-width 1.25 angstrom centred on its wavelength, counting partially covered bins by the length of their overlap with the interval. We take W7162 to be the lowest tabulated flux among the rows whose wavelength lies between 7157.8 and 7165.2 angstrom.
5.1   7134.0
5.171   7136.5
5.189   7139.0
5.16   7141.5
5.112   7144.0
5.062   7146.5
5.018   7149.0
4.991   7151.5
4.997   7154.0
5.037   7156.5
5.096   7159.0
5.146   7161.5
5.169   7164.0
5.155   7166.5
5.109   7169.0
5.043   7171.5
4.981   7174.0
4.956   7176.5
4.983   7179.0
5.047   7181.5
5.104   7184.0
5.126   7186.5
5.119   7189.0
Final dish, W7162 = 5.096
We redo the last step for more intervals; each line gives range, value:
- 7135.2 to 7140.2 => 5.171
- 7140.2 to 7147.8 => 5.062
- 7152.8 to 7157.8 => 4.997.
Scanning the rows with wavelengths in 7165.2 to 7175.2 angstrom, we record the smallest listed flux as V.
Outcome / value 4.981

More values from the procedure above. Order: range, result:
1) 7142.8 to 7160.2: 4.991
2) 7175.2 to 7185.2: 4.956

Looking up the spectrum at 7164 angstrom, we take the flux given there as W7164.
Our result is 5.169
